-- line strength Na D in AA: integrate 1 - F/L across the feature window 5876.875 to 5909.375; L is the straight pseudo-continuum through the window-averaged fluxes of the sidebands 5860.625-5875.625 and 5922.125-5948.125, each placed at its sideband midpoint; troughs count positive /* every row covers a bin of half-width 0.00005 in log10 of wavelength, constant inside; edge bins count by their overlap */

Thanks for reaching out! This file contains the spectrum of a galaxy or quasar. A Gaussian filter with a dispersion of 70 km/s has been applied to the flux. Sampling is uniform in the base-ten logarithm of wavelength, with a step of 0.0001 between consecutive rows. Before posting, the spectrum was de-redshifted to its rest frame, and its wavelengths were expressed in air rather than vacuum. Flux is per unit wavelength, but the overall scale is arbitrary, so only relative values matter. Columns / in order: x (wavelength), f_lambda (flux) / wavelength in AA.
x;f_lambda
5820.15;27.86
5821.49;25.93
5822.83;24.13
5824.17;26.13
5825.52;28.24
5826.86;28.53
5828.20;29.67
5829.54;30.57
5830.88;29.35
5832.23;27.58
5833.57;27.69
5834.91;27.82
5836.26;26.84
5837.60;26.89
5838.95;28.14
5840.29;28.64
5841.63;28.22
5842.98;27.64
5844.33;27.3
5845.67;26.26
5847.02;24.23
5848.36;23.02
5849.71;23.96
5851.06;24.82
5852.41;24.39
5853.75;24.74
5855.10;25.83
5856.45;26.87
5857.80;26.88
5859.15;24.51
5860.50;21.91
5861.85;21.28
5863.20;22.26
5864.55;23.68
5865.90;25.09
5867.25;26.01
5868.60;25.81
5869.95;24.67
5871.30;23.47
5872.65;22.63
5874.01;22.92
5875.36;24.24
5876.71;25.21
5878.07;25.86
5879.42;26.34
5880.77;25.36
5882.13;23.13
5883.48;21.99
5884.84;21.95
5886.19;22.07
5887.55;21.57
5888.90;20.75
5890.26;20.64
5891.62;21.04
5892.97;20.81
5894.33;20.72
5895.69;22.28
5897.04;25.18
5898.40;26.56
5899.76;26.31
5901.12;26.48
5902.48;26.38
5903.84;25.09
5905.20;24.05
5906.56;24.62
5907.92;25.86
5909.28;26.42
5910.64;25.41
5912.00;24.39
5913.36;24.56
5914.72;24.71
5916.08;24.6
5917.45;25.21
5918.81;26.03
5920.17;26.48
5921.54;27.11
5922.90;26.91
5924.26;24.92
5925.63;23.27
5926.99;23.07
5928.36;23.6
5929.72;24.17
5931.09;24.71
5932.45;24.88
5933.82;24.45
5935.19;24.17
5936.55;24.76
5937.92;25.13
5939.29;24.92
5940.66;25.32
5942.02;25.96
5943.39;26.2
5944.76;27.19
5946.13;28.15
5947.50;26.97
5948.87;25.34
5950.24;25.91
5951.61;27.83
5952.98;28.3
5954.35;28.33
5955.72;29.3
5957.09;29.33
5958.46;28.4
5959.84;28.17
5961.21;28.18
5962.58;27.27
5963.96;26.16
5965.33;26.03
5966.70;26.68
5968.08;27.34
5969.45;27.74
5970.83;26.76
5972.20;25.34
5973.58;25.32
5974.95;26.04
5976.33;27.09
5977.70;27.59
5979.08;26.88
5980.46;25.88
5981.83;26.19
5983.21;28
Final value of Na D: 0.7 AA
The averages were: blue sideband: 23.7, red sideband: 25.2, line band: 23.8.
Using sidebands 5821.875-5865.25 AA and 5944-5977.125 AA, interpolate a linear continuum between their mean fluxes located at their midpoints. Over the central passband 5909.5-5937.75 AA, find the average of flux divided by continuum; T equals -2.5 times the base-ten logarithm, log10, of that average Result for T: 0.08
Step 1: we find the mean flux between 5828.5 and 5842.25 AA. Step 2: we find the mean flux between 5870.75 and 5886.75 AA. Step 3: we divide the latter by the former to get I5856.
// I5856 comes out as 0.84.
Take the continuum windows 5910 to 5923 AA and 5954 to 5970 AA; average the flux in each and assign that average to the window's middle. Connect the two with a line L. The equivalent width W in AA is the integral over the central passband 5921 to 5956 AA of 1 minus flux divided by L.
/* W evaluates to 1.1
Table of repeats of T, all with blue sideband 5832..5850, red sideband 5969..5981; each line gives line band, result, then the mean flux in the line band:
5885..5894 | 0.25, 21.2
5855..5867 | 0.11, 24.2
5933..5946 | 0.05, 25.5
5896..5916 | 0.05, 25.4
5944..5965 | -0.04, 27.6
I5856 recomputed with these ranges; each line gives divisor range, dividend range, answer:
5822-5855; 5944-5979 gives 1.01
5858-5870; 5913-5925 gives 1.07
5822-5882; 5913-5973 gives 1.01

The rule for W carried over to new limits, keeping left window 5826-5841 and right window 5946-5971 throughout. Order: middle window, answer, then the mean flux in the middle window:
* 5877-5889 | 2.0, 23.4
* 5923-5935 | 1.5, 24.3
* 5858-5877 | 2.9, 23.9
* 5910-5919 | 0.9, 24.9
